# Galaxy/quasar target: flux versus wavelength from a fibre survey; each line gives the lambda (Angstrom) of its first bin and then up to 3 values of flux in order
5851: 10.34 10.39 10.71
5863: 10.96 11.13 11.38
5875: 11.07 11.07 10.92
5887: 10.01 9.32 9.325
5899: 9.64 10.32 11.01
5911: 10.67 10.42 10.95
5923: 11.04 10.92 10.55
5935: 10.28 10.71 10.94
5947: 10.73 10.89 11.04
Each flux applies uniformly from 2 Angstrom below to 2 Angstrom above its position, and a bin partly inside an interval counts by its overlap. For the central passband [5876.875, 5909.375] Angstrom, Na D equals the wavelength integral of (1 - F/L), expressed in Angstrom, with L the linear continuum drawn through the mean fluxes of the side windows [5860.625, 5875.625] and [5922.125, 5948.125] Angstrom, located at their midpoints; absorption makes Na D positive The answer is 2.3 Angstrom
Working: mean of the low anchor 11.1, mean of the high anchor 10.7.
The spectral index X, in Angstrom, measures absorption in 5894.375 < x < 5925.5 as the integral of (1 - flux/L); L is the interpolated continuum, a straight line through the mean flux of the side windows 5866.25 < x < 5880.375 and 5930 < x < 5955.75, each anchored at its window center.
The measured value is 1.3 Angstrom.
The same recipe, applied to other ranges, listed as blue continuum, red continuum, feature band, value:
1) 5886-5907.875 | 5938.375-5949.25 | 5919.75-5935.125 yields -0.42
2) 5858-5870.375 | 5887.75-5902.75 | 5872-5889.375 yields -0.88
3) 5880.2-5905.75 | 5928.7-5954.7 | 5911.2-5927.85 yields -0.68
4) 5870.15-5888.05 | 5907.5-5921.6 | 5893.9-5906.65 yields 1.00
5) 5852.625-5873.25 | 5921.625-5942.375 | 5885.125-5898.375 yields 1.55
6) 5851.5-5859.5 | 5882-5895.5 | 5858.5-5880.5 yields -1.83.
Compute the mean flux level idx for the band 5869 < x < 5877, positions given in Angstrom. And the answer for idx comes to 11.2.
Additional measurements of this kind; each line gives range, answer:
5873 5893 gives 10.5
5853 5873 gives 10.9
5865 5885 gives 11.1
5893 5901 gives 9.48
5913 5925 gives 10.8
